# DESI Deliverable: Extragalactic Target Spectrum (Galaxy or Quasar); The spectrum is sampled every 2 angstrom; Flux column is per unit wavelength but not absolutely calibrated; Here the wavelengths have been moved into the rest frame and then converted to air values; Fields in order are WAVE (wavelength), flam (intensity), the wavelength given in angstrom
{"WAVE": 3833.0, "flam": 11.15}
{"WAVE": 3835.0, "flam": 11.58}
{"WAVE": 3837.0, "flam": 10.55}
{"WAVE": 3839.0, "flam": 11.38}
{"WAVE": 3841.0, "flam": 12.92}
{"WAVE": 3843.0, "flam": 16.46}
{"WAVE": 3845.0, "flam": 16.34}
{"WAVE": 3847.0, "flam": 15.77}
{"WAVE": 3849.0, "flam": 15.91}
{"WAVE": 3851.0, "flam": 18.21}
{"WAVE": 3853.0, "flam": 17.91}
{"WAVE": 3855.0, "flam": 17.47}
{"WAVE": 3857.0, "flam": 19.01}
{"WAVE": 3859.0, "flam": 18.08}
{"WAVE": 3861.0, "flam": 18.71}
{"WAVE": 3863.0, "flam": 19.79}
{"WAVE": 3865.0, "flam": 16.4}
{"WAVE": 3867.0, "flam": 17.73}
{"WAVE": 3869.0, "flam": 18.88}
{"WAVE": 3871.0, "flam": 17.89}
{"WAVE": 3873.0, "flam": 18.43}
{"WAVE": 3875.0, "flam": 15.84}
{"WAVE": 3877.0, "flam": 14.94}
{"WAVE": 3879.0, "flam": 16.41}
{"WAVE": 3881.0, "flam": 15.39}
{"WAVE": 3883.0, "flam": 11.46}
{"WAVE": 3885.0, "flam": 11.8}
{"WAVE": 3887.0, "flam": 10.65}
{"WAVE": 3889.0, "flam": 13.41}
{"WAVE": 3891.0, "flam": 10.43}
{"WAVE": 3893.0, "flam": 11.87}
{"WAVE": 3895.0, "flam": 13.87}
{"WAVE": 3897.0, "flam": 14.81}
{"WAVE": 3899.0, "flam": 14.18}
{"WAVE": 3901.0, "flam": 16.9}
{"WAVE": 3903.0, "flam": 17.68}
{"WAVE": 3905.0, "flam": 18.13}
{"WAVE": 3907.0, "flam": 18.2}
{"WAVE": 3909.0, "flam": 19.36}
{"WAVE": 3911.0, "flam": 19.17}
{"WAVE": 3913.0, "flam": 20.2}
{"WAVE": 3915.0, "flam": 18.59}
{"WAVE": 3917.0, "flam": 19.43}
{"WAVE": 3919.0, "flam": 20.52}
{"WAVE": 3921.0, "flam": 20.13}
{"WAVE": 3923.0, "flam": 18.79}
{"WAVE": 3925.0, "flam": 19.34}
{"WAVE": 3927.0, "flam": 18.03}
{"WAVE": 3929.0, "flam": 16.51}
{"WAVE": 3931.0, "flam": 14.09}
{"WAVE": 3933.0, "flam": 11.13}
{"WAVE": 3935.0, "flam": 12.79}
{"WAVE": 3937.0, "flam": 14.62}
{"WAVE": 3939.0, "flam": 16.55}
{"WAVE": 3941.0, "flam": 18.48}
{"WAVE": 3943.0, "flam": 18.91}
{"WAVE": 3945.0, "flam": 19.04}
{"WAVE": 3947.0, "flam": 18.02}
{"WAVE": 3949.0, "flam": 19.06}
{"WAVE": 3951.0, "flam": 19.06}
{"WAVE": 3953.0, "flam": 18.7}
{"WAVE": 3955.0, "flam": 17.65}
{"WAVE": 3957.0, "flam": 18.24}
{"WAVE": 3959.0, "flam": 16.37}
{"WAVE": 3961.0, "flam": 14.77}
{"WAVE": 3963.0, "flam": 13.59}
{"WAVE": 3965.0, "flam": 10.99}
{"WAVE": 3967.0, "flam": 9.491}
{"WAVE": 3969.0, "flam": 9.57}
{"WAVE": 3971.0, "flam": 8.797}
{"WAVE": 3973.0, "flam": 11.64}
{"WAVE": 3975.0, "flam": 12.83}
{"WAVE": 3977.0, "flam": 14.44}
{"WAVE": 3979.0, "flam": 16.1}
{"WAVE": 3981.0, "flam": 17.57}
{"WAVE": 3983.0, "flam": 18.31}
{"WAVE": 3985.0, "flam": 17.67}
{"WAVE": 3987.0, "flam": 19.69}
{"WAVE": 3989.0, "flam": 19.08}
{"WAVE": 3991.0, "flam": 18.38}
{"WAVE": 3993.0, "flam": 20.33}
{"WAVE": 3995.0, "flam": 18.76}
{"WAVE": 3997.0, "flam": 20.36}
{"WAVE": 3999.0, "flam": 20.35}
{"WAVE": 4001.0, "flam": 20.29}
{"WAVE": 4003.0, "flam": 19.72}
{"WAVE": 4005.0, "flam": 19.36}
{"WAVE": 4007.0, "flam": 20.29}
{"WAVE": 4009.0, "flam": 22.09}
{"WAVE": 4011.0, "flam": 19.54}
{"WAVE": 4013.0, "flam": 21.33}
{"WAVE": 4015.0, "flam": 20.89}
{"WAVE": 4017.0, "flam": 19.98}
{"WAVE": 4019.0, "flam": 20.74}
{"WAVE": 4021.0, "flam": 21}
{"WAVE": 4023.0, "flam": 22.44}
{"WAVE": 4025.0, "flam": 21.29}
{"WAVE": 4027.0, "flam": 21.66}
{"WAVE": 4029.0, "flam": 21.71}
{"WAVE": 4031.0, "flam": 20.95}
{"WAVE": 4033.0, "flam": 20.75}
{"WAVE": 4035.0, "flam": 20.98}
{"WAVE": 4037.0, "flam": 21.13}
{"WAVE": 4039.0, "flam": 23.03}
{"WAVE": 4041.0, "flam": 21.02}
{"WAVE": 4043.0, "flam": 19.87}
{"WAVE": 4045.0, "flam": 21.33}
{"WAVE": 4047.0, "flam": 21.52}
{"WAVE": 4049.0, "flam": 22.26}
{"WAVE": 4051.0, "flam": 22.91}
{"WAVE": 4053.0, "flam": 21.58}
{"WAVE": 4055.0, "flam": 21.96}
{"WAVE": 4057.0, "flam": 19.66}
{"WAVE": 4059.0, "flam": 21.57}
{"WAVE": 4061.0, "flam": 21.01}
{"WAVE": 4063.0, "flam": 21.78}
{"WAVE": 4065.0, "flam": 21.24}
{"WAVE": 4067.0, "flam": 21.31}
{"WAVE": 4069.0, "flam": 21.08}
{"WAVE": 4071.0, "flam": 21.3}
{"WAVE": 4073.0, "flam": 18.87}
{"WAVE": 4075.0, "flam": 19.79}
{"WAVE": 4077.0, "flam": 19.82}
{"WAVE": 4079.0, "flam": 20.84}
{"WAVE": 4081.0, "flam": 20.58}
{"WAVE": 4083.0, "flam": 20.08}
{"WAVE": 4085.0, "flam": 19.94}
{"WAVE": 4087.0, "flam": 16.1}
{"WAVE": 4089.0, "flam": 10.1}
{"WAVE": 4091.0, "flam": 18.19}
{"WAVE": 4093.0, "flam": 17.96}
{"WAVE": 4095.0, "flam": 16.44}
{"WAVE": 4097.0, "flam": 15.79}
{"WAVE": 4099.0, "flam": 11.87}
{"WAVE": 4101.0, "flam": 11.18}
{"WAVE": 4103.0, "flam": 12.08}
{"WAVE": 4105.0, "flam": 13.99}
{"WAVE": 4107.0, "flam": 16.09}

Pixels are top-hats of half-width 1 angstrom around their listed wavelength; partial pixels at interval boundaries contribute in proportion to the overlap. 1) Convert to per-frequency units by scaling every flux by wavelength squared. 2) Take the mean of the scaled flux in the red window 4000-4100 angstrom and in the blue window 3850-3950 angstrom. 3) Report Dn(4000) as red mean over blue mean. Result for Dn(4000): 1.3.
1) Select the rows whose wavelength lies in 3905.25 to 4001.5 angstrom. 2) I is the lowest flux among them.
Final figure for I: 8.797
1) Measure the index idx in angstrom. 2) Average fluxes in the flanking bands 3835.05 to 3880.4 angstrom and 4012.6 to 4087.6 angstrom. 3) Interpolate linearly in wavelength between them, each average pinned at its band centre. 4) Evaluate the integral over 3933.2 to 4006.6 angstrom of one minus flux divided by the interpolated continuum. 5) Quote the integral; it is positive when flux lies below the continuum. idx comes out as 9.5 angstrom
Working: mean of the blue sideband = 16.5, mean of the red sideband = 21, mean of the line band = 16.6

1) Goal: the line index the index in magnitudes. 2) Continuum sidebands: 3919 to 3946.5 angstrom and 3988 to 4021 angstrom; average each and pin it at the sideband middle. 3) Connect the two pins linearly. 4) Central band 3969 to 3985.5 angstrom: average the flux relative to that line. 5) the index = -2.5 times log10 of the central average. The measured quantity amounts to 0.31 mag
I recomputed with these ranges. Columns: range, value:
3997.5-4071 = 19.36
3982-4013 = 17.67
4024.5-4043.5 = 19.87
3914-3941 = 11.13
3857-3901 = 10.43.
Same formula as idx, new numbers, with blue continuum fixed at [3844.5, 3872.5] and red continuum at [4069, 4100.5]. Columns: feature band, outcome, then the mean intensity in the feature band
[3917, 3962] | 1.1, 17.4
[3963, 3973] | 4.2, 10.3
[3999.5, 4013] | -1.9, 20.3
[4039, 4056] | -3.6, 21.6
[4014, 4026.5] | -2.3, 21.1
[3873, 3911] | 6.0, 15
